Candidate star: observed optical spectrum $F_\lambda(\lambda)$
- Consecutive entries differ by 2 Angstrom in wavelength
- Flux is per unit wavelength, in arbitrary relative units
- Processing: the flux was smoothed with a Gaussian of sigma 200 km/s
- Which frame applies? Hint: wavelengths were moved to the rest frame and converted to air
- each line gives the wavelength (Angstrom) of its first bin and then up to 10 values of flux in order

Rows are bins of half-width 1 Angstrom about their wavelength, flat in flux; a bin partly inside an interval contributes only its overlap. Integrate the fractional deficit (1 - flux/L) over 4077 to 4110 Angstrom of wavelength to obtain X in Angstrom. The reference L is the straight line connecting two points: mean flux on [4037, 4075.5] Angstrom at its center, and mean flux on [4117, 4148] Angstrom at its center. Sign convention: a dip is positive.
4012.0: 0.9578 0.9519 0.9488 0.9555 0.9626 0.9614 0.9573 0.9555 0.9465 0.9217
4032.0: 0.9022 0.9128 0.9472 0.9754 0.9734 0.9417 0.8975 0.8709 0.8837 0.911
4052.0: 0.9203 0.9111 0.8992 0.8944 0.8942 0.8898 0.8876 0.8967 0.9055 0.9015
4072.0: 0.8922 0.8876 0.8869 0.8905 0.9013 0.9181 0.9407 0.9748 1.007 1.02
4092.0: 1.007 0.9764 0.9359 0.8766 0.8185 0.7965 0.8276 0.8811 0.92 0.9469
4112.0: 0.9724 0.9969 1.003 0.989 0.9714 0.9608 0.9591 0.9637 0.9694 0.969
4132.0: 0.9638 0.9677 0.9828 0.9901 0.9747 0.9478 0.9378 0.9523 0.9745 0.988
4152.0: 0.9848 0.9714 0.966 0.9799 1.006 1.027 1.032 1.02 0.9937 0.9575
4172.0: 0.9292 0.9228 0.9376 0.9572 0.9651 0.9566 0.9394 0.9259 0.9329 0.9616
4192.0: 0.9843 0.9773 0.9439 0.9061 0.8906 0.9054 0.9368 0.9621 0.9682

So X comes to 0.59 Angstrom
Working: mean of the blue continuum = 0.907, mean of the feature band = 0.919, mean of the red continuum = 0.967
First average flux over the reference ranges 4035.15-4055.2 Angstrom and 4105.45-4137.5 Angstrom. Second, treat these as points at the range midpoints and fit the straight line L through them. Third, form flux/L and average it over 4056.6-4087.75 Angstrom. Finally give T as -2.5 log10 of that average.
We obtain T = 0.04 mag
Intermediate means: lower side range 0.923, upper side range 0.965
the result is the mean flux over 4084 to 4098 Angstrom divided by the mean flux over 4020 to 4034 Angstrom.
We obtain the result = 1.04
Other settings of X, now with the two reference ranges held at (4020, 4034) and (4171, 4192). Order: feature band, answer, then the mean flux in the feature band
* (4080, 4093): -0.41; 0.972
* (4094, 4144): 0.07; 0.942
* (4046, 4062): 0.71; 0.899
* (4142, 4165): -0.93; 0.982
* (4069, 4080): 0.57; 0.893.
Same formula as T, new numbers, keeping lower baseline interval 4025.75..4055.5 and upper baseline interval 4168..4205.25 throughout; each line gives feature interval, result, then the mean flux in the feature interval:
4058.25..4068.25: 0.04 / 0.894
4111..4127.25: -0.05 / 0.977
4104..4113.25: 0.01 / 0.921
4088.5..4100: -0.03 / 0.953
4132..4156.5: -0.04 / 0.97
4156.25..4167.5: -0.08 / 1.01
